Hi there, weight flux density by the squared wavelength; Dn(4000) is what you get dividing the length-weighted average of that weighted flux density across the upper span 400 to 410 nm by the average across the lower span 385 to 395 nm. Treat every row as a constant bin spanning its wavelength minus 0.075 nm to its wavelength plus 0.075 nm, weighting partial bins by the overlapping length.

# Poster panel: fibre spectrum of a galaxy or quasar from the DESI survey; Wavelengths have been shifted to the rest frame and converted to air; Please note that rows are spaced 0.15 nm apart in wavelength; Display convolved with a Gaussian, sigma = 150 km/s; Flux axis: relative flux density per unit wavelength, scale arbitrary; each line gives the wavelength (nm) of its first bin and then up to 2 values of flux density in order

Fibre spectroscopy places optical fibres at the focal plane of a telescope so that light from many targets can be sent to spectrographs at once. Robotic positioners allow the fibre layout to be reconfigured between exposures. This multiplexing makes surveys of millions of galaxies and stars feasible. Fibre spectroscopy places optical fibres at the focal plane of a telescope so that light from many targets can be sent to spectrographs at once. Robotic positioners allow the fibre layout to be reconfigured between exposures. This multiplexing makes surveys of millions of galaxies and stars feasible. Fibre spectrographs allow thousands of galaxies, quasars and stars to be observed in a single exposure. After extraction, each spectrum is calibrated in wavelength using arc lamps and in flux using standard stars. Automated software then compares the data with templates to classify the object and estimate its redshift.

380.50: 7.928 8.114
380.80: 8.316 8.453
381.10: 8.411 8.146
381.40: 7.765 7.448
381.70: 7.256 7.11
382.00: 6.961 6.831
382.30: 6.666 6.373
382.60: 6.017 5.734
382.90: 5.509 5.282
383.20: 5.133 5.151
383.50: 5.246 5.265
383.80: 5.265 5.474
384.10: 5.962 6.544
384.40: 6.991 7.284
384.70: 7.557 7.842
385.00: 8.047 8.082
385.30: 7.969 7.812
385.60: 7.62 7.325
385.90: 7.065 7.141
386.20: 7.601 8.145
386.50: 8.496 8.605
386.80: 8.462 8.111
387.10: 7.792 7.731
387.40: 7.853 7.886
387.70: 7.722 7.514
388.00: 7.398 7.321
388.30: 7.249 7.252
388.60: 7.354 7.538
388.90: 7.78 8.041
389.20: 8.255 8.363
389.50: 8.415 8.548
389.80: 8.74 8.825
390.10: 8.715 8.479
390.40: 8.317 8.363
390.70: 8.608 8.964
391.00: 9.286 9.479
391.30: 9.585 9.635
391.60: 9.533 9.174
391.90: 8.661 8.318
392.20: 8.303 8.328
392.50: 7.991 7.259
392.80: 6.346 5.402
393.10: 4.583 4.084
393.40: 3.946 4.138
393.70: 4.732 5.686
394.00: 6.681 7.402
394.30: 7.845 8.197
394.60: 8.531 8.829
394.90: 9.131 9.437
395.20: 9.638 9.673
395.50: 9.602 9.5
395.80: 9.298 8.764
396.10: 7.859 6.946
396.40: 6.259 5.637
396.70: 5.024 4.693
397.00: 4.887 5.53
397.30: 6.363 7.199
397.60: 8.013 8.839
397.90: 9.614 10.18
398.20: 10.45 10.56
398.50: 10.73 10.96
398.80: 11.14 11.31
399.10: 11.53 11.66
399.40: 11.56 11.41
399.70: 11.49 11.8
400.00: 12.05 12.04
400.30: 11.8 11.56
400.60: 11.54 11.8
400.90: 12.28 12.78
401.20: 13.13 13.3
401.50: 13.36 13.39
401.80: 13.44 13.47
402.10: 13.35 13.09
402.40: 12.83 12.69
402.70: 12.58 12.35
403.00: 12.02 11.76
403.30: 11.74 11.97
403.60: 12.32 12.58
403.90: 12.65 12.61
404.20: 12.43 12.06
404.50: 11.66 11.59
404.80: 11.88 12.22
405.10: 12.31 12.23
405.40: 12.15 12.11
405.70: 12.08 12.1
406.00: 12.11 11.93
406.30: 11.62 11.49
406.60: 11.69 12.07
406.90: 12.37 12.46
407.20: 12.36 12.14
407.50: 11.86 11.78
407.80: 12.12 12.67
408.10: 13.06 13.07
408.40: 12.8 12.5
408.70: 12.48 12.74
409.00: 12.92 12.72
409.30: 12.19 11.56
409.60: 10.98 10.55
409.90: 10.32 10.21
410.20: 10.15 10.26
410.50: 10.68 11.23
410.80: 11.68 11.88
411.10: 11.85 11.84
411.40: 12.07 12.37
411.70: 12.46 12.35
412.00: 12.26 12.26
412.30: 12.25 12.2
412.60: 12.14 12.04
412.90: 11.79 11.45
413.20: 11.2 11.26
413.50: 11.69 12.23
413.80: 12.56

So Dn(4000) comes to 1.70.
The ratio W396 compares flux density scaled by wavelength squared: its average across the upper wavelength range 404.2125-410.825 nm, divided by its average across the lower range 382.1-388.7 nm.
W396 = 1.9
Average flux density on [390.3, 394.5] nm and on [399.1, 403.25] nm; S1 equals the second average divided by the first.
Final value 1.66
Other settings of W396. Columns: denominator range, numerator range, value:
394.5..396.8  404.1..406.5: 1.53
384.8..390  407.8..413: 1.69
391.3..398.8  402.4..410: 1.65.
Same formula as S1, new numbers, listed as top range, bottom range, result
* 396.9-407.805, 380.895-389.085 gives 1.62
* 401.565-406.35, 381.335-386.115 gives 1.85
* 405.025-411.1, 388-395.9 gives 1.50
